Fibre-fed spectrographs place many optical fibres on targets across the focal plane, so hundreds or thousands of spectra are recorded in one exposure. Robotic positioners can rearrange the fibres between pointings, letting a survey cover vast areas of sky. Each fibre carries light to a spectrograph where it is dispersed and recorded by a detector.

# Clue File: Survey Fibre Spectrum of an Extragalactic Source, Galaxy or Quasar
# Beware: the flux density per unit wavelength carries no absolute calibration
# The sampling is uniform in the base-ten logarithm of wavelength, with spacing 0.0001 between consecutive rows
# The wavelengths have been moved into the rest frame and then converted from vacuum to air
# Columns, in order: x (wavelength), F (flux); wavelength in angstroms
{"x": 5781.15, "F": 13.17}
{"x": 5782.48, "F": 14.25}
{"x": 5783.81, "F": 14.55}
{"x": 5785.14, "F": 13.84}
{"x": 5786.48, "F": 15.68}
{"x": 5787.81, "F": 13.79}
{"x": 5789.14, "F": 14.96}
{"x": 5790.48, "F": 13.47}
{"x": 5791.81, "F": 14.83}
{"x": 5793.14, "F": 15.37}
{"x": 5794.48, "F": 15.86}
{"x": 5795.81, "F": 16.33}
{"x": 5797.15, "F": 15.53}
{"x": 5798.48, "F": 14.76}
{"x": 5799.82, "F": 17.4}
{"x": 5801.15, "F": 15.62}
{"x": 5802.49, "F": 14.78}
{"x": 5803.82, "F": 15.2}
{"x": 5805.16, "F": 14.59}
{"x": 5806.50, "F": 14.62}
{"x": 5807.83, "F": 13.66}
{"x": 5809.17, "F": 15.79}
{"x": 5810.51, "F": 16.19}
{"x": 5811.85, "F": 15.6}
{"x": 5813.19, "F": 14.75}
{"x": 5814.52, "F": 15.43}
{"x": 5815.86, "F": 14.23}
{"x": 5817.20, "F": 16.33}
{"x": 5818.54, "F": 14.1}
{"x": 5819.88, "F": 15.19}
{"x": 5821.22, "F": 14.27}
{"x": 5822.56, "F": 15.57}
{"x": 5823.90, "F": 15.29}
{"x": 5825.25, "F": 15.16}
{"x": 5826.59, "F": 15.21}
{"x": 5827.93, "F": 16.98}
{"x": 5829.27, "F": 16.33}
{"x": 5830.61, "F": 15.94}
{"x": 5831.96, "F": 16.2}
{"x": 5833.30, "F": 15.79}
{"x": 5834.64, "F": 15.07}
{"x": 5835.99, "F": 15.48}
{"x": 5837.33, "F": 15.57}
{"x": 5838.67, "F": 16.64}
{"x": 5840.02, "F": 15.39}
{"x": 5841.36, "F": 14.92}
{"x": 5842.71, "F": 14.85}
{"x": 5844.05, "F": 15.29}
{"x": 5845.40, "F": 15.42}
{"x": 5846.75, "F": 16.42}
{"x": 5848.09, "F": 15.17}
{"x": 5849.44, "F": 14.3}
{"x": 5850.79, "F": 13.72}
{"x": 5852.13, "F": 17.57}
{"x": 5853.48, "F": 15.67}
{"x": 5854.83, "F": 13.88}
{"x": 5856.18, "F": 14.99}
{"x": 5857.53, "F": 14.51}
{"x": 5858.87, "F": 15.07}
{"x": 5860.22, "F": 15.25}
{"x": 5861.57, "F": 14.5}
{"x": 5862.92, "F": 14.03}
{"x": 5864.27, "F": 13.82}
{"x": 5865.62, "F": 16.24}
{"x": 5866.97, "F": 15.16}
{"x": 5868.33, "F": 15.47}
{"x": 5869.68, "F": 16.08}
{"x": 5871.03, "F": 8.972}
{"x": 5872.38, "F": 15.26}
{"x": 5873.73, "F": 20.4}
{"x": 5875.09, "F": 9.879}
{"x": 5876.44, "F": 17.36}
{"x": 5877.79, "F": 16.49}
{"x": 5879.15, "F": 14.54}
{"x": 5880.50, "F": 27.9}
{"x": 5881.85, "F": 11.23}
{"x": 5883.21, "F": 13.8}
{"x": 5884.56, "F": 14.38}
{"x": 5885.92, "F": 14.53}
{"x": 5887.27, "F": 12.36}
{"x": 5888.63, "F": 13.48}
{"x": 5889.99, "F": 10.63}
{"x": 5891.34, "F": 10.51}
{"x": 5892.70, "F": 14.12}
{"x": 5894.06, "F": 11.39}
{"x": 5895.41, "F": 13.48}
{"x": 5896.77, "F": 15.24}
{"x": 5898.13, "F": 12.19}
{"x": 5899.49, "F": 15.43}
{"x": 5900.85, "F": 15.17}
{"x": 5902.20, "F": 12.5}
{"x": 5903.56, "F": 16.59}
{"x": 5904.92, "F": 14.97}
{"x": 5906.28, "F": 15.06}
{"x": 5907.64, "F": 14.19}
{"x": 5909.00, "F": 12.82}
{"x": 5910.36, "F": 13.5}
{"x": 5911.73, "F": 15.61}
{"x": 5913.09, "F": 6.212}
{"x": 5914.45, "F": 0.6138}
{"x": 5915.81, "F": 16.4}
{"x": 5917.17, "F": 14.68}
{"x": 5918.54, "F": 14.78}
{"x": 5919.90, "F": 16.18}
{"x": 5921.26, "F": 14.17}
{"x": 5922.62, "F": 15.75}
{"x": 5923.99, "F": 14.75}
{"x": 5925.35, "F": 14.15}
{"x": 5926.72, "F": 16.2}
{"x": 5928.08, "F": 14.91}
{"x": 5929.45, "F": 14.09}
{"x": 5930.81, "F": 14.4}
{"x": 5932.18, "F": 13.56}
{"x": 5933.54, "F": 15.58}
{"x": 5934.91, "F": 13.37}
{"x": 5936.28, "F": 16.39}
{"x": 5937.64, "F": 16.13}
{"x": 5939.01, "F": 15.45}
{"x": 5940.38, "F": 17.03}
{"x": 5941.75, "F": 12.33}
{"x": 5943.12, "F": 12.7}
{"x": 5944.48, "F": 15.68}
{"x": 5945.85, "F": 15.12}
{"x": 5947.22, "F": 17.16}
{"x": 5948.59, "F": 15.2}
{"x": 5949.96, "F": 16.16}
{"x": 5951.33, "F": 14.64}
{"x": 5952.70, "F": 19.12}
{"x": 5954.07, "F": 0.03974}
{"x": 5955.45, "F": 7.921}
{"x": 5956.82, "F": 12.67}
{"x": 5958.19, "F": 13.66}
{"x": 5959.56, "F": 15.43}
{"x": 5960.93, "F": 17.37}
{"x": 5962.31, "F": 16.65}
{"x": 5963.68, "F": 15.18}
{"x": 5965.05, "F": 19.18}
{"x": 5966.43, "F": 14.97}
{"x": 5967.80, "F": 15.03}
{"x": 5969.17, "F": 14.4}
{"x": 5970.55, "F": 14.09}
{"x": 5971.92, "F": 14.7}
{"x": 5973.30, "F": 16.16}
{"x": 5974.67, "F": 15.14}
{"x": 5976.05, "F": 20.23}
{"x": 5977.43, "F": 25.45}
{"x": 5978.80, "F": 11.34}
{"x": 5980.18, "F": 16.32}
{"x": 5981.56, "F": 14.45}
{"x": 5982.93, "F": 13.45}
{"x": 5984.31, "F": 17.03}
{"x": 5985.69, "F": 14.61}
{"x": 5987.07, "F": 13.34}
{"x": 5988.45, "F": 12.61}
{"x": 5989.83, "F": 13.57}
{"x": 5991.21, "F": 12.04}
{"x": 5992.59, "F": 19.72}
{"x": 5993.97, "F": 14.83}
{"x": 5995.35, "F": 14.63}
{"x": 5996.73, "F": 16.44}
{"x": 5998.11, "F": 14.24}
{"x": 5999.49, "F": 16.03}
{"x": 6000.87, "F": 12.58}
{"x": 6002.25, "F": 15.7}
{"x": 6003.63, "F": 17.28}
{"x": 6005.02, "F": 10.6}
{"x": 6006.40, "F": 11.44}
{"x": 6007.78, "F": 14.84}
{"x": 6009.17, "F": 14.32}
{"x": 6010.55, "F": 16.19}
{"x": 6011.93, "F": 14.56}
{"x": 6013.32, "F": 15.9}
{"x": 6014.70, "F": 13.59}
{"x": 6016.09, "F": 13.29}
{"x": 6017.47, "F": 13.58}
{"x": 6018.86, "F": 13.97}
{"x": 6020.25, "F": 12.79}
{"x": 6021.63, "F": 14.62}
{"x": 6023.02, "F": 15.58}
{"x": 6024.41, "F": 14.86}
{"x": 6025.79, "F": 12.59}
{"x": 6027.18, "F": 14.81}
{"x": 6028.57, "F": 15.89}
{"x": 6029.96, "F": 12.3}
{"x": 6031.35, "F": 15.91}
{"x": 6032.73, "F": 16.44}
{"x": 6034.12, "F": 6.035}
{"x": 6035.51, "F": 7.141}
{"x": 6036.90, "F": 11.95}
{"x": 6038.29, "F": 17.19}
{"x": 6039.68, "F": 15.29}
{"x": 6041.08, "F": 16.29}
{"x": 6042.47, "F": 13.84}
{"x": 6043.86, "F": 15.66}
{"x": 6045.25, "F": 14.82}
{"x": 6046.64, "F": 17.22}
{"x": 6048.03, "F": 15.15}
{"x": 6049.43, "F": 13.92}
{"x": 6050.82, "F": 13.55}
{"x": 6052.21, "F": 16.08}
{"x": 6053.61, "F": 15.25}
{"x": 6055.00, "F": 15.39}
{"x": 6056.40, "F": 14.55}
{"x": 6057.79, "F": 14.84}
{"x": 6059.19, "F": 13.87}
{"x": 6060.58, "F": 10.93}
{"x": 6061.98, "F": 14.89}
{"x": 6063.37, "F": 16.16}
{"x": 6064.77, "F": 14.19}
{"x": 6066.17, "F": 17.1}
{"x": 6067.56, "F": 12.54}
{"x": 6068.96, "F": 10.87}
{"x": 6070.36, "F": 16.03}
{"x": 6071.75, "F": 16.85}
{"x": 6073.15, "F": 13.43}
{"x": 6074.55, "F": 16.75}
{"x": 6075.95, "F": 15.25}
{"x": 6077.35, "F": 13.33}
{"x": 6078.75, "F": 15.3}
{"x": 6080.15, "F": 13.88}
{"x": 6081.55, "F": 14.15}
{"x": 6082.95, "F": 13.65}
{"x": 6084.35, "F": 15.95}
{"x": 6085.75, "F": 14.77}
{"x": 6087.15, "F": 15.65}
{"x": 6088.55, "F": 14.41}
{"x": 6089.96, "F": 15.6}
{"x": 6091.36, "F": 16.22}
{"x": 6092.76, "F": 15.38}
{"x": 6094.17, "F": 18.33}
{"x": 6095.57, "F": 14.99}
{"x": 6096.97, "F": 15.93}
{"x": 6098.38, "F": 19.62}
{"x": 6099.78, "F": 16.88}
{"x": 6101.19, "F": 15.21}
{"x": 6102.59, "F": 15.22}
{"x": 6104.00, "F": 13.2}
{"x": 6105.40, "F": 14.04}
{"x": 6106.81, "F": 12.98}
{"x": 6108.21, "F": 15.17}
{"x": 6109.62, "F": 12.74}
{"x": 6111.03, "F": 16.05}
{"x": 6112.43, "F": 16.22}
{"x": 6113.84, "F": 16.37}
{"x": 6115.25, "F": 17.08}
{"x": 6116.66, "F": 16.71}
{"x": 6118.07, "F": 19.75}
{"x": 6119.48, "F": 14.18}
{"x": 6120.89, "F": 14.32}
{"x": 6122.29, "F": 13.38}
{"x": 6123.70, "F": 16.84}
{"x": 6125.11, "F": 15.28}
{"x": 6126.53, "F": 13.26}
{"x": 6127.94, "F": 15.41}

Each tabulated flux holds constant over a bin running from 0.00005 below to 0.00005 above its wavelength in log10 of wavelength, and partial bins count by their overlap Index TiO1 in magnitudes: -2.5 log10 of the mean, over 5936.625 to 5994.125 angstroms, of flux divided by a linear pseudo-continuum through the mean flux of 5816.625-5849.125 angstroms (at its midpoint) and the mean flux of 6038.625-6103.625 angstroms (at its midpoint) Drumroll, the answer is 0.02 mag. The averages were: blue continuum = 15.5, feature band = 15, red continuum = 15.1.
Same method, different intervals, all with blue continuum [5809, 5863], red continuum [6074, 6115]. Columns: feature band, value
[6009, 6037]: 0.12 mag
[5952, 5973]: 0.09 mag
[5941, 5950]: 0.03 mag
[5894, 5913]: 0.10 mag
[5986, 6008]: 0.07 mag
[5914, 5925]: 0.12 mag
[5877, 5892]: 0.06 mag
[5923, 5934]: 0.04 mag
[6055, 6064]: 0.07 mag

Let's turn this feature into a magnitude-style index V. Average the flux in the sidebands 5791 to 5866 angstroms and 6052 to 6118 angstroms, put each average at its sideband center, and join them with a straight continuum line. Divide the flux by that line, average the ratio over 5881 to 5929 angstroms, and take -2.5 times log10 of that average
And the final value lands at 0.13 mag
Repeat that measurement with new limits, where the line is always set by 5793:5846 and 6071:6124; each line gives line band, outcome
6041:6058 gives 0.02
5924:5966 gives 0.06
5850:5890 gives 0.03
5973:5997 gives -0.01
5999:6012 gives 0.08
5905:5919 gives 0.23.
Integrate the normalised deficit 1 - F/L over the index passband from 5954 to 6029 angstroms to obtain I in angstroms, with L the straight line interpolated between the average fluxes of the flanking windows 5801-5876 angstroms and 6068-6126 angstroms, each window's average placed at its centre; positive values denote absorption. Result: 2.65 angstroms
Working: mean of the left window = 15.1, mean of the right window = 15.3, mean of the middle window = 14.7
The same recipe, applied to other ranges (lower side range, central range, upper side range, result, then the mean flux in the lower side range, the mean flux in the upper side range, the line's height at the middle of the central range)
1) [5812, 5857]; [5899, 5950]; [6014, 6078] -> 2.0 angstroms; 15.4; 14.3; 14.9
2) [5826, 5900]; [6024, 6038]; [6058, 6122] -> 2.1 angstroms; 14.9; 15.1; 15.1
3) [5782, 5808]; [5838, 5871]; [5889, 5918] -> -2.9 angstroms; 15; 12.9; 13.9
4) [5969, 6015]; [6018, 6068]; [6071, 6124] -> 3.2 angstroms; 15.1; 15.4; 15.2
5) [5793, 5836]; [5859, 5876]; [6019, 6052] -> 0.5 angstroms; 15.4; 14.1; 15.1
